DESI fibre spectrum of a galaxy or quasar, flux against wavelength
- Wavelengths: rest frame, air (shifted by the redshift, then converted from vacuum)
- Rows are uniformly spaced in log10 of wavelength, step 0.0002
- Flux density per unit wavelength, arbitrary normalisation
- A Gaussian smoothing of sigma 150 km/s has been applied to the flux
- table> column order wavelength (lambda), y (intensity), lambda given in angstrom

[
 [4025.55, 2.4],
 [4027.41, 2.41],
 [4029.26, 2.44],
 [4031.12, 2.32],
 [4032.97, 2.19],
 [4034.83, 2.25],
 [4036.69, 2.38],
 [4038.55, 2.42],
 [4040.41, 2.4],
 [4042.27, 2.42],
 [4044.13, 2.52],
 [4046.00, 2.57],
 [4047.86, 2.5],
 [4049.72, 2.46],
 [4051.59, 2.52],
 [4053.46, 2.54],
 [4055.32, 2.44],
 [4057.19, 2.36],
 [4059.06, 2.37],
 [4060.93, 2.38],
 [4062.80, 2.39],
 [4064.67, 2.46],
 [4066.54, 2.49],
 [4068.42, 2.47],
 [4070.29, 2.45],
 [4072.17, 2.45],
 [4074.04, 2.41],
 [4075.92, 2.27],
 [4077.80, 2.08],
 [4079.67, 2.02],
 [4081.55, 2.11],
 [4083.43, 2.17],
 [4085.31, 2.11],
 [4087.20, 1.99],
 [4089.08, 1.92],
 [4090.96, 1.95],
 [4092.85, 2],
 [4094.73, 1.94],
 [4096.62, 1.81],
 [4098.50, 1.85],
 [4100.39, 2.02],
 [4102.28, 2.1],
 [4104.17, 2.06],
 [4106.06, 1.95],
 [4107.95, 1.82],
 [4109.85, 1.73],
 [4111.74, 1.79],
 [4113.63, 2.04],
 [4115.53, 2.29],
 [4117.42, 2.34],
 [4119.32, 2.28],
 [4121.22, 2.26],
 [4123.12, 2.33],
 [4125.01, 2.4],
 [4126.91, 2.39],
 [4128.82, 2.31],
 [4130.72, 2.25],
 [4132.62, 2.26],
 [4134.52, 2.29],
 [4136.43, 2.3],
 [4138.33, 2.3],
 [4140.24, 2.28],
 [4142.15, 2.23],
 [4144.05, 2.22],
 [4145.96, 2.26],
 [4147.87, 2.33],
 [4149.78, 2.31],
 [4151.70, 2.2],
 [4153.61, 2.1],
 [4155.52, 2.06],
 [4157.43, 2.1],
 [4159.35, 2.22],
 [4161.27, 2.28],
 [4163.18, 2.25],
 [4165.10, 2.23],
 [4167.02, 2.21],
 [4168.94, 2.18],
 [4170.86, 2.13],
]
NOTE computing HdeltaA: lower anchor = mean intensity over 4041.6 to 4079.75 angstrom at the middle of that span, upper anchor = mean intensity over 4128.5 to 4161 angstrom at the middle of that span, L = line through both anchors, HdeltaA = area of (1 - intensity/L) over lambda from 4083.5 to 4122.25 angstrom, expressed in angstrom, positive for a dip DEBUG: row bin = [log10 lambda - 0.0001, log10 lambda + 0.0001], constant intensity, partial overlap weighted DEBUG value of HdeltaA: 5.1 angstrom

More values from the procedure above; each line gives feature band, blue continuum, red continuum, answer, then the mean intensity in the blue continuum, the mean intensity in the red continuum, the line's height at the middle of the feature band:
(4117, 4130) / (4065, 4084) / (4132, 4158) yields -0.4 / 2.3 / 2.23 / 2.25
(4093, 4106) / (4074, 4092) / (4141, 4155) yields 1.0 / 2.09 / 2.23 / 2.12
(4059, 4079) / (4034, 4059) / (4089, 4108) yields -1.3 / 2.44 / 1.95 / 2.23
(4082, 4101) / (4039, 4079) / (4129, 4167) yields 3.0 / 2.42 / 2.24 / 2.36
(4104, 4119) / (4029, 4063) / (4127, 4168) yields 1.9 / 2.41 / 2.24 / 2.3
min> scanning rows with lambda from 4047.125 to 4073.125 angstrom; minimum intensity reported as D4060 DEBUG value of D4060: 2.36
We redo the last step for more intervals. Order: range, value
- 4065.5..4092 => 1.92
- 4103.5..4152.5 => 1.73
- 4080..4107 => 1.81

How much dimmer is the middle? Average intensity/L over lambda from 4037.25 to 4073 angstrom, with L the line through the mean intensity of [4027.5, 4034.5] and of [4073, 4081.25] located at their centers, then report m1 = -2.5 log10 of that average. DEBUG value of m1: -0.09 mag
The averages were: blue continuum 2.32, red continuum 2.19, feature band 2.45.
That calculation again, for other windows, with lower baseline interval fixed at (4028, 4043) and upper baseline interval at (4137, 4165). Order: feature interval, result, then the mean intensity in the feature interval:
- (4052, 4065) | -0.043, 2.42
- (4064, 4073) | -0.066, 2.46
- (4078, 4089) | 0.116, 2.07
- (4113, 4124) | 0.000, 2.26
